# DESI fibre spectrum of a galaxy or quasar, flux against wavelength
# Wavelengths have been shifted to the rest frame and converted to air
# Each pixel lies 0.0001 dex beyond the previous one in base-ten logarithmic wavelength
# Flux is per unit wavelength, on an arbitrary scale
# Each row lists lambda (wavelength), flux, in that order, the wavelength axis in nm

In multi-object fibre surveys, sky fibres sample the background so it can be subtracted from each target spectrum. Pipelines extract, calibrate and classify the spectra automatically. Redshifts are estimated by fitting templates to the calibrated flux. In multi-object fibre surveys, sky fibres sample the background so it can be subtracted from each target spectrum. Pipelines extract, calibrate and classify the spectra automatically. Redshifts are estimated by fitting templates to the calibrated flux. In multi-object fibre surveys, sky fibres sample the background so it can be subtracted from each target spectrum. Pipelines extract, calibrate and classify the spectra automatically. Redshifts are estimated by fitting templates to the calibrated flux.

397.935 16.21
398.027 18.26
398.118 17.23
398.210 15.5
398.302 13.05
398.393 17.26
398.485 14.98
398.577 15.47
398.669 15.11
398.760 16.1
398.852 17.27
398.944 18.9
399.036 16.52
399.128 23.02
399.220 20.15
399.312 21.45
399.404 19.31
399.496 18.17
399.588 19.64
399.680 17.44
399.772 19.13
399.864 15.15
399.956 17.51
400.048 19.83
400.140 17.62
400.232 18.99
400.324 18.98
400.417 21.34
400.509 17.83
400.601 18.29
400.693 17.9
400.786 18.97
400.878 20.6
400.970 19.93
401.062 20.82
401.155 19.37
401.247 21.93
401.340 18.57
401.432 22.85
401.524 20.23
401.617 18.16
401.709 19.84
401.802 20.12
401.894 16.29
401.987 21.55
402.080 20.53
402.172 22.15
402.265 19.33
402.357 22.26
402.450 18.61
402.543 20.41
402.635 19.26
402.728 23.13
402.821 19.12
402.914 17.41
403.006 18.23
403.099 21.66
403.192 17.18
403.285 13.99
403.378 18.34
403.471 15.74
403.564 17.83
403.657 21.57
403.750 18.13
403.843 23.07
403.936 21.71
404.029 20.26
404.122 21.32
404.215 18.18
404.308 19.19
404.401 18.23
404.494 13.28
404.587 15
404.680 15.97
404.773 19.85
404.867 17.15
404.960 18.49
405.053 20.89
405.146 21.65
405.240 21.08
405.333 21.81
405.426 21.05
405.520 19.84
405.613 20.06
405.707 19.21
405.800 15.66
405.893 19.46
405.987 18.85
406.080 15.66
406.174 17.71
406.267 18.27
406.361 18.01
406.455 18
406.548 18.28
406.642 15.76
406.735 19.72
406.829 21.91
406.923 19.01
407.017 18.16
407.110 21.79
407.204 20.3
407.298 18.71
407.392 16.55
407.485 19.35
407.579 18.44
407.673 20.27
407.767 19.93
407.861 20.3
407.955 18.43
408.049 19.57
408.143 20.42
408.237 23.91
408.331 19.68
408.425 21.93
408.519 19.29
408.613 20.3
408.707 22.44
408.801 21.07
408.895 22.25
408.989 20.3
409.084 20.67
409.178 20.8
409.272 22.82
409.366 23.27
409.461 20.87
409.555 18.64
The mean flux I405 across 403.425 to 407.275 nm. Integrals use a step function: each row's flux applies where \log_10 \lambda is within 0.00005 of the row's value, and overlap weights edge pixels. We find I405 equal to 19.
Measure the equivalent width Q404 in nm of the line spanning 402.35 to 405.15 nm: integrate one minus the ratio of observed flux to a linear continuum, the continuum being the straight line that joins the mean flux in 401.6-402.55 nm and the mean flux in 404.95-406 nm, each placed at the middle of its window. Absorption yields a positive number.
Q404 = 0.15 nm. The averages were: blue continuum 20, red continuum 19.9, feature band 18.9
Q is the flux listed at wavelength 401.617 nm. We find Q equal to 18.16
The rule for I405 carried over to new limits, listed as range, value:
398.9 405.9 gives 19.3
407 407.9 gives 19.4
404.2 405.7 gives 18.9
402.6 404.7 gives 18.6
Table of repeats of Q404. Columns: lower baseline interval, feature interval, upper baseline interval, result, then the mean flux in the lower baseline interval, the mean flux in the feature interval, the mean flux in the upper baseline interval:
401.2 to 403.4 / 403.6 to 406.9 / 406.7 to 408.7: 0.139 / 19.6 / 19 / 20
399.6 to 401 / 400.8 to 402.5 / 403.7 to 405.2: -0.128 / 18.7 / 20.2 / 18.9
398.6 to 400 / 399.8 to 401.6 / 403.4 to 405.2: -0.083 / 18.3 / 19.3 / 18.8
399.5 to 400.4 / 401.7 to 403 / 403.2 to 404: -0.094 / 18.3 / 20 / 18.7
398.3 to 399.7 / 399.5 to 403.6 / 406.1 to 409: -0.170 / 17.9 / 19.2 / 19.6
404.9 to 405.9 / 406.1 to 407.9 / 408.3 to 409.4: 0.142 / 19.9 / 18.9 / 21.2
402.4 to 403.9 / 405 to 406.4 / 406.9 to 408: -0.009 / 19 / 19.3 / 19.3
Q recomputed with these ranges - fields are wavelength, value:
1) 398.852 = 17.27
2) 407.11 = 21.79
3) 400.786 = 18.97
